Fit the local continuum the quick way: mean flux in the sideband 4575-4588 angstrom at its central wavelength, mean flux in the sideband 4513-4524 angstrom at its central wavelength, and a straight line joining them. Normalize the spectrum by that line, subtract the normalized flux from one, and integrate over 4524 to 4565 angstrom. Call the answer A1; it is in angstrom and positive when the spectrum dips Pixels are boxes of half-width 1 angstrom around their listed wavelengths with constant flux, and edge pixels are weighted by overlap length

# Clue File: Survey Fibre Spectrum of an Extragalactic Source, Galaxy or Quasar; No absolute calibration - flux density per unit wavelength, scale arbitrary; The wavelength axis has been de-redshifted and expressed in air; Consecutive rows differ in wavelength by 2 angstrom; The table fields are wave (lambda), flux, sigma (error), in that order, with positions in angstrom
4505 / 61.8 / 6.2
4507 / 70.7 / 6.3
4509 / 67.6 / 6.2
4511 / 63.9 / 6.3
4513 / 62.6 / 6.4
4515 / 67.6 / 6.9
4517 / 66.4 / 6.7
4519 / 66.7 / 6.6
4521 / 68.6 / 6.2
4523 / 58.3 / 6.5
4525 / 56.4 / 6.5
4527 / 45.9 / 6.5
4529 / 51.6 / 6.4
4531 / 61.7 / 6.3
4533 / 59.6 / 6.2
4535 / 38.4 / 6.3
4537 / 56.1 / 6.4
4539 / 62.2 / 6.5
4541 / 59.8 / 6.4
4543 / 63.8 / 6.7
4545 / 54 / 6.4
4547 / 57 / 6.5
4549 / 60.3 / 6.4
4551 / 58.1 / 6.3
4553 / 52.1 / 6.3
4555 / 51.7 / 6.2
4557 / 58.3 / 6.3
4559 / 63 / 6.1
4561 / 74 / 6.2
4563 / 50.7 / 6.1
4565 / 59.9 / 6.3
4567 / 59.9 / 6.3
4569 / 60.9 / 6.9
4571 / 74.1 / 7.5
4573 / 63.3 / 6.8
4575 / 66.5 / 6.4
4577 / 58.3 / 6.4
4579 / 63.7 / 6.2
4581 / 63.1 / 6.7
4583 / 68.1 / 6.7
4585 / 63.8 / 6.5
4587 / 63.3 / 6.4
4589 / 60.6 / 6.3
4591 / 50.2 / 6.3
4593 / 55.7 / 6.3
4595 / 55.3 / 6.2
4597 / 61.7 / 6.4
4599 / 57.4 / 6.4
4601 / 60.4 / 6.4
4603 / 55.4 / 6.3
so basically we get 4.9 angstrom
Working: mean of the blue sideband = 65.3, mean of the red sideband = 63.6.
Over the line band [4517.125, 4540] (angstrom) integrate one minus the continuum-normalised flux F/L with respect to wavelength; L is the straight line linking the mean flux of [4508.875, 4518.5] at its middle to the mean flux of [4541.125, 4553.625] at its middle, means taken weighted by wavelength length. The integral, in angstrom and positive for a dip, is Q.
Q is 1.8 angstrom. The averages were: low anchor 65.5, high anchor 57.9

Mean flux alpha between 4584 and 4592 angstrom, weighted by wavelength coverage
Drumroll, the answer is 59.5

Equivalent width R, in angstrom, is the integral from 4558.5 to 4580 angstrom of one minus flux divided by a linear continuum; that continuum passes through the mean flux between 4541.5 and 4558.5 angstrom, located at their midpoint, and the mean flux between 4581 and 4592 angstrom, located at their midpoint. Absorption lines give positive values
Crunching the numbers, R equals -1.35 angstrom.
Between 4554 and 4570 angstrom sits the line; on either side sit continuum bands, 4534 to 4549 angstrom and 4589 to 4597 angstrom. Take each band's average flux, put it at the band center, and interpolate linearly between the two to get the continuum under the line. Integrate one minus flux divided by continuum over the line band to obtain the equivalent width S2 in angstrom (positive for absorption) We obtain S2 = -1.10 angstrom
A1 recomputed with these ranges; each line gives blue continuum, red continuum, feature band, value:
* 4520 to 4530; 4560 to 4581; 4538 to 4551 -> -0.1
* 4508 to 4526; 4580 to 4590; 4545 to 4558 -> 1.6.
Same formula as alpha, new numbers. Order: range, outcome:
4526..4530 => 48.8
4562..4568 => 56.8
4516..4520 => 66.6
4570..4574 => 68.7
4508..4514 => 64.7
